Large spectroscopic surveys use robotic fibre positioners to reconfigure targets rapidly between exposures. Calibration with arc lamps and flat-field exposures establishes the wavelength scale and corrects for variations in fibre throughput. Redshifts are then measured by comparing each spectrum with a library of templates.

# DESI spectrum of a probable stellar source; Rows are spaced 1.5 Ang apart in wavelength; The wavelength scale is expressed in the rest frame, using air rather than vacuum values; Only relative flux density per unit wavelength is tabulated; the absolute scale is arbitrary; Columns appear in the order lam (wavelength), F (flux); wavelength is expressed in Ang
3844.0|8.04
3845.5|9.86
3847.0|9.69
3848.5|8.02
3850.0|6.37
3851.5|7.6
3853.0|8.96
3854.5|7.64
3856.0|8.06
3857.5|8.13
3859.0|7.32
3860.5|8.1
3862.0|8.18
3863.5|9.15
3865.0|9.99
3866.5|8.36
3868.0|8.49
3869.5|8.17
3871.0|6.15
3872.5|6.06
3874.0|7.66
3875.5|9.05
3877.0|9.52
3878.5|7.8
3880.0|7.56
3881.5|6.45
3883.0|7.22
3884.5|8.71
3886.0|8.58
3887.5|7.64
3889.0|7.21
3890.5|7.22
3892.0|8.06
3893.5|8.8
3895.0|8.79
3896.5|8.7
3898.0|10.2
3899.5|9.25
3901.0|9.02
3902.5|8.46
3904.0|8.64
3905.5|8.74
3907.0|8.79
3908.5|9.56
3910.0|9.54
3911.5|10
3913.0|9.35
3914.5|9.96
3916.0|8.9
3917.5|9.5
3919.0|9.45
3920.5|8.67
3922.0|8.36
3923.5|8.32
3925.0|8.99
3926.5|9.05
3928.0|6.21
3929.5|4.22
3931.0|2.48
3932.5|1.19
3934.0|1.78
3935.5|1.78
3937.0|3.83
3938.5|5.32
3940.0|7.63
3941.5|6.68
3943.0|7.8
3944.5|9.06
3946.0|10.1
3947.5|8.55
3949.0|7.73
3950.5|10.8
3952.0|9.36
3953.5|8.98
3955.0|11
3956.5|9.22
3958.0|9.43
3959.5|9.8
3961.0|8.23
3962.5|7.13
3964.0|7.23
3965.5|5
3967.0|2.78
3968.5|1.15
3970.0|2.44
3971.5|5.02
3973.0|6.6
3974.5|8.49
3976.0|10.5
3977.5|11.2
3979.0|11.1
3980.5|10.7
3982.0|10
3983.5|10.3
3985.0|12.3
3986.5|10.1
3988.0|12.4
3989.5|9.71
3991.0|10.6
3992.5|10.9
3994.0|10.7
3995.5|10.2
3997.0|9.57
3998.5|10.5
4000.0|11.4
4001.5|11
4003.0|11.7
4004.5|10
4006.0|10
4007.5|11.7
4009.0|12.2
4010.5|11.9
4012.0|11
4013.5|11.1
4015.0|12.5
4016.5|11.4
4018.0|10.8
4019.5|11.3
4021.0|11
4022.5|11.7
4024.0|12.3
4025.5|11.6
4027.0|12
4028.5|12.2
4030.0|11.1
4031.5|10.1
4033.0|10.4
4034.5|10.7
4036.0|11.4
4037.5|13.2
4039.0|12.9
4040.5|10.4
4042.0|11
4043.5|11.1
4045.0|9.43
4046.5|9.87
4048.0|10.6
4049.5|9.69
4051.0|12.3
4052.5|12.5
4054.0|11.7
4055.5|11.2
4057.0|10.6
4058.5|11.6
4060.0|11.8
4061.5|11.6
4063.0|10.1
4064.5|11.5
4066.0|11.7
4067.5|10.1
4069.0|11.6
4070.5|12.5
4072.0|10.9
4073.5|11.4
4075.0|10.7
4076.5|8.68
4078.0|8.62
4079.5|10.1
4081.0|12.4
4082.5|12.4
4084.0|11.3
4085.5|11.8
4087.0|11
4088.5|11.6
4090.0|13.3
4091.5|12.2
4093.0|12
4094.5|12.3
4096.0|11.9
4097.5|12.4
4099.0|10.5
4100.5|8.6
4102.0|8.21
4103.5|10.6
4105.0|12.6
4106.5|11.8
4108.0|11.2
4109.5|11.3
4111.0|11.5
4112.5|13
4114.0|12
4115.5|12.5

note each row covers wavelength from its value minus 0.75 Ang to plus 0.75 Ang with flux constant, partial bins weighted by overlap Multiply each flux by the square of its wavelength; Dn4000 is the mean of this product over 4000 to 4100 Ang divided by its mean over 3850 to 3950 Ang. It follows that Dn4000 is 1.56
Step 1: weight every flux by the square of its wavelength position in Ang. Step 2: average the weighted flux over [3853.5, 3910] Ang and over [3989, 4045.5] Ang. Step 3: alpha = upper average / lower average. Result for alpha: 1.4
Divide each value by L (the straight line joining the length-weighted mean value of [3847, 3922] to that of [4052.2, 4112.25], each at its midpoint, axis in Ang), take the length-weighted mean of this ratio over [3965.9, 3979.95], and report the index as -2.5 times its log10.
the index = 0.42 mag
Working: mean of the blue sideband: 8.42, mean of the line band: 6.61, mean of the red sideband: 11.3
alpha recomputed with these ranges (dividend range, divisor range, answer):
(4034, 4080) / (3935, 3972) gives 1.64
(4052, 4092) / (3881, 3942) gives 1.61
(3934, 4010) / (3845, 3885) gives 1.15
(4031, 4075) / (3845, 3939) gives 1.55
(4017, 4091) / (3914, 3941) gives 1.87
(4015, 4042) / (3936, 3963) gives 1.43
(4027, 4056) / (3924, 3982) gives 1.64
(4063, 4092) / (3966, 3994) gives 1.35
